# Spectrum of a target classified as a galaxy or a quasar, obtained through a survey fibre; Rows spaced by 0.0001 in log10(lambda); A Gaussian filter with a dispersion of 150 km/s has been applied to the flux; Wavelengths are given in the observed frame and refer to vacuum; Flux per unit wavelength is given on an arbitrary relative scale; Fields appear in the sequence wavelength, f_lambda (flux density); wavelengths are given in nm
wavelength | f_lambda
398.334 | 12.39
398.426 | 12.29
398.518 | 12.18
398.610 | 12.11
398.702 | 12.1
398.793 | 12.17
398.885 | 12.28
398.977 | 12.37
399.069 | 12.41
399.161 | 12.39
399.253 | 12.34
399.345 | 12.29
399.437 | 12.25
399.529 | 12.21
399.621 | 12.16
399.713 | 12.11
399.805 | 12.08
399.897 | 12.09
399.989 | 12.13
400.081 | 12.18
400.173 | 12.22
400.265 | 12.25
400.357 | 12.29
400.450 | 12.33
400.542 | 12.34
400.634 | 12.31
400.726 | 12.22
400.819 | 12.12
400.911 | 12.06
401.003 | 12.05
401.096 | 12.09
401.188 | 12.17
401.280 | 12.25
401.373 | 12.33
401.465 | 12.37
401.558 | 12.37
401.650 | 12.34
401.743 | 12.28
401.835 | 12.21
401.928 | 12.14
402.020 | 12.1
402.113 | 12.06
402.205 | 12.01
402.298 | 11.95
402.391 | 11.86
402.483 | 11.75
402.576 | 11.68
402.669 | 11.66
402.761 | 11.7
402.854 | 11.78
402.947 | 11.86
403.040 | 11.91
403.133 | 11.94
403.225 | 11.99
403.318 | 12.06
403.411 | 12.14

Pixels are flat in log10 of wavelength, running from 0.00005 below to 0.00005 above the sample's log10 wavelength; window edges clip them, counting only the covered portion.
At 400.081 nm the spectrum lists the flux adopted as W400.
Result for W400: 12.18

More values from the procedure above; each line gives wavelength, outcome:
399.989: 12.13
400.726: 12.22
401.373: 12.33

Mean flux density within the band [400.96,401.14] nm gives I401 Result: 12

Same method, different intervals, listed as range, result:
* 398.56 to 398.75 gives 12.1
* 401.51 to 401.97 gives 12.3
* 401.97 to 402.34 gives 12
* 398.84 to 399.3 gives 12.3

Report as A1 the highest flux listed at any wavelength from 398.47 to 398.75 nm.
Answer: 12.18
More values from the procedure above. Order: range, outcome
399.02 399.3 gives 12.41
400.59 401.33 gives 12.31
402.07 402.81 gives 12.06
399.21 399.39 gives 12.34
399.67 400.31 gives 12.25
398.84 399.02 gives 12.37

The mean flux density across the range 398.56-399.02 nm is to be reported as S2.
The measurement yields 12.2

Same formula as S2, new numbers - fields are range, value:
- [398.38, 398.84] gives 12.2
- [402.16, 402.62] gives 11.8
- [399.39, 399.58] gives 12.2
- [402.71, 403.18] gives 11.9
